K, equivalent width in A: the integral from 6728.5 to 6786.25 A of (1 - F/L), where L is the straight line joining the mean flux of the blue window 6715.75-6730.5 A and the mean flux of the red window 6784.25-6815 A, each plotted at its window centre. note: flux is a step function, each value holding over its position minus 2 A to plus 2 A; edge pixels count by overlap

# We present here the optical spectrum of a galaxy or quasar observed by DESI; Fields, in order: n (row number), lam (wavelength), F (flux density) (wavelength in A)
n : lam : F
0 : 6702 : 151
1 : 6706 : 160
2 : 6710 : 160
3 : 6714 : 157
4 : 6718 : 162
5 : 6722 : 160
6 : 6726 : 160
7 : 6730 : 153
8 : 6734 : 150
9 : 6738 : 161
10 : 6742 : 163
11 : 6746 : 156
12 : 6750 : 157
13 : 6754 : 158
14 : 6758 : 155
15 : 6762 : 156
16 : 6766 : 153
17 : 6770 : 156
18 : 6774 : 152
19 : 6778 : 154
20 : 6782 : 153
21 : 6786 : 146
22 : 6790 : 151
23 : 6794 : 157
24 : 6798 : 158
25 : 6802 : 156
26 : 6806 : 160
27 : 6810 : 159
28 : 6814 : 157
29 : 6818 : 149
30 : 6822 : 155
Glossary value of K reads 0.9 A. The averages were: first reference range 159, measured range 155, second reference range 156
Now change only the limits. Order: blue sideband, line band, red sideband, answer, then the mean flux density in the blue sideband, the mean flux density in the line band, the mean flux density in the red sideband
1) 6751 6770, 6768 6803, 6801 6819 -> 0.6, 156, 154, 157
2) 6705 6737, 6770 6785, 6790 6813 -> 0.4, 158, 153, 157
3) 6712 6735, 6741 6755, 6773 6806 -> -0.2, 157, 158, 154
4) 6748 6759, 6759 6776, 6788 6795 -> 0.1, 157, 154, 154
